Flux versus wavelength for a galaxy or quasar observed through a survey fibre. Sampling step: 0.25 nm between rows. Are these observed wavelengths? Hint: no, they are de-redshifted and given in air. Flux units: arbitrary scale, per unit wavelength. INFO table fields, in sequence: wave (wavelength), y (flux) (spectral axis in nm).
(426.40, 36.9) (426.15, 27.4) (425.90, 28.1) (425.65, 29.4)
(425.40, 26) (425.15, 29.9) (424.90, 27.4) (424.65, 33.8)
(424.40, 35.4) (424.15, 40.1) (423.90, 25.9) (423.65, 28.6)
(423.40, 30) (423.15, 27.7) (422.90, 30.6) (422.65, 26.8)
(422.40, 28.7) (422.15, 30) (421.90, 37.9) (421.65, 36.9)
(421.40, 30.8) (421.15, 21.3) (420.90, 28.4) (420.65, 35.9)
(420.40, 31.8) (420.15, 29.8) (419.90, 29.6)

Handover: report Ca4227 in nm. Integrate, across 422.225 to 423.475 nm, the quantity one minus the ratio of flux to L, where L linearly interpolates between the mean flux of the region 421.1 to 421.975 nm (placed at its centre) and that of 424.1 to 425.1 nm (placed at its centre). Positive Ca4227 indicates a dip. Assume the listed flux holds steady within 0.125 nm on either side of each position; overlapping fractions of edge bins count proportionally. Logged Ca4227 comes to 0.153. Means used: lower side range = 32.3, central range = 28.8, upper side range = 33.4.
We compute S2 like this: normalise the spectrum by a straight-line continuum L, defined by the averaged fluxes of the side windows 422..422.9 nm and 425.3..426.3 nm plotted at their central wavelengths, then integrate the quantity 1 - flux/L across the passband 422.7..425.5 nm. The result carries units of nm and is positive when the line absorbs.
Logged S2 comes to -0.19 nm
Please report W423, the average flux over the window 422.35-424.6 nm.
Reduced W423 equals 30.6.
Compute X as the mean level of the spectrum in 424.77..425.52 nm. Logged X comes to 27.8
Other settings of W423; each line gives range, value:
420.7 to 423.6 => 30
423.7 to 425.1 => 32.2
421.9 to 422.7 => 30.1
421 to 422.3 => 31.3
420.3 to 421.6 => 30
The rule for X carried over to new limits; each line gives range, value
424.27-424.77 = 34.7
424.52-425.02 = 30.7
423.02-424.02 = 28.1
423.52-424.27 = 31.5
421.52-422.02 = 37.3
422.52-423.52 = 28.8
